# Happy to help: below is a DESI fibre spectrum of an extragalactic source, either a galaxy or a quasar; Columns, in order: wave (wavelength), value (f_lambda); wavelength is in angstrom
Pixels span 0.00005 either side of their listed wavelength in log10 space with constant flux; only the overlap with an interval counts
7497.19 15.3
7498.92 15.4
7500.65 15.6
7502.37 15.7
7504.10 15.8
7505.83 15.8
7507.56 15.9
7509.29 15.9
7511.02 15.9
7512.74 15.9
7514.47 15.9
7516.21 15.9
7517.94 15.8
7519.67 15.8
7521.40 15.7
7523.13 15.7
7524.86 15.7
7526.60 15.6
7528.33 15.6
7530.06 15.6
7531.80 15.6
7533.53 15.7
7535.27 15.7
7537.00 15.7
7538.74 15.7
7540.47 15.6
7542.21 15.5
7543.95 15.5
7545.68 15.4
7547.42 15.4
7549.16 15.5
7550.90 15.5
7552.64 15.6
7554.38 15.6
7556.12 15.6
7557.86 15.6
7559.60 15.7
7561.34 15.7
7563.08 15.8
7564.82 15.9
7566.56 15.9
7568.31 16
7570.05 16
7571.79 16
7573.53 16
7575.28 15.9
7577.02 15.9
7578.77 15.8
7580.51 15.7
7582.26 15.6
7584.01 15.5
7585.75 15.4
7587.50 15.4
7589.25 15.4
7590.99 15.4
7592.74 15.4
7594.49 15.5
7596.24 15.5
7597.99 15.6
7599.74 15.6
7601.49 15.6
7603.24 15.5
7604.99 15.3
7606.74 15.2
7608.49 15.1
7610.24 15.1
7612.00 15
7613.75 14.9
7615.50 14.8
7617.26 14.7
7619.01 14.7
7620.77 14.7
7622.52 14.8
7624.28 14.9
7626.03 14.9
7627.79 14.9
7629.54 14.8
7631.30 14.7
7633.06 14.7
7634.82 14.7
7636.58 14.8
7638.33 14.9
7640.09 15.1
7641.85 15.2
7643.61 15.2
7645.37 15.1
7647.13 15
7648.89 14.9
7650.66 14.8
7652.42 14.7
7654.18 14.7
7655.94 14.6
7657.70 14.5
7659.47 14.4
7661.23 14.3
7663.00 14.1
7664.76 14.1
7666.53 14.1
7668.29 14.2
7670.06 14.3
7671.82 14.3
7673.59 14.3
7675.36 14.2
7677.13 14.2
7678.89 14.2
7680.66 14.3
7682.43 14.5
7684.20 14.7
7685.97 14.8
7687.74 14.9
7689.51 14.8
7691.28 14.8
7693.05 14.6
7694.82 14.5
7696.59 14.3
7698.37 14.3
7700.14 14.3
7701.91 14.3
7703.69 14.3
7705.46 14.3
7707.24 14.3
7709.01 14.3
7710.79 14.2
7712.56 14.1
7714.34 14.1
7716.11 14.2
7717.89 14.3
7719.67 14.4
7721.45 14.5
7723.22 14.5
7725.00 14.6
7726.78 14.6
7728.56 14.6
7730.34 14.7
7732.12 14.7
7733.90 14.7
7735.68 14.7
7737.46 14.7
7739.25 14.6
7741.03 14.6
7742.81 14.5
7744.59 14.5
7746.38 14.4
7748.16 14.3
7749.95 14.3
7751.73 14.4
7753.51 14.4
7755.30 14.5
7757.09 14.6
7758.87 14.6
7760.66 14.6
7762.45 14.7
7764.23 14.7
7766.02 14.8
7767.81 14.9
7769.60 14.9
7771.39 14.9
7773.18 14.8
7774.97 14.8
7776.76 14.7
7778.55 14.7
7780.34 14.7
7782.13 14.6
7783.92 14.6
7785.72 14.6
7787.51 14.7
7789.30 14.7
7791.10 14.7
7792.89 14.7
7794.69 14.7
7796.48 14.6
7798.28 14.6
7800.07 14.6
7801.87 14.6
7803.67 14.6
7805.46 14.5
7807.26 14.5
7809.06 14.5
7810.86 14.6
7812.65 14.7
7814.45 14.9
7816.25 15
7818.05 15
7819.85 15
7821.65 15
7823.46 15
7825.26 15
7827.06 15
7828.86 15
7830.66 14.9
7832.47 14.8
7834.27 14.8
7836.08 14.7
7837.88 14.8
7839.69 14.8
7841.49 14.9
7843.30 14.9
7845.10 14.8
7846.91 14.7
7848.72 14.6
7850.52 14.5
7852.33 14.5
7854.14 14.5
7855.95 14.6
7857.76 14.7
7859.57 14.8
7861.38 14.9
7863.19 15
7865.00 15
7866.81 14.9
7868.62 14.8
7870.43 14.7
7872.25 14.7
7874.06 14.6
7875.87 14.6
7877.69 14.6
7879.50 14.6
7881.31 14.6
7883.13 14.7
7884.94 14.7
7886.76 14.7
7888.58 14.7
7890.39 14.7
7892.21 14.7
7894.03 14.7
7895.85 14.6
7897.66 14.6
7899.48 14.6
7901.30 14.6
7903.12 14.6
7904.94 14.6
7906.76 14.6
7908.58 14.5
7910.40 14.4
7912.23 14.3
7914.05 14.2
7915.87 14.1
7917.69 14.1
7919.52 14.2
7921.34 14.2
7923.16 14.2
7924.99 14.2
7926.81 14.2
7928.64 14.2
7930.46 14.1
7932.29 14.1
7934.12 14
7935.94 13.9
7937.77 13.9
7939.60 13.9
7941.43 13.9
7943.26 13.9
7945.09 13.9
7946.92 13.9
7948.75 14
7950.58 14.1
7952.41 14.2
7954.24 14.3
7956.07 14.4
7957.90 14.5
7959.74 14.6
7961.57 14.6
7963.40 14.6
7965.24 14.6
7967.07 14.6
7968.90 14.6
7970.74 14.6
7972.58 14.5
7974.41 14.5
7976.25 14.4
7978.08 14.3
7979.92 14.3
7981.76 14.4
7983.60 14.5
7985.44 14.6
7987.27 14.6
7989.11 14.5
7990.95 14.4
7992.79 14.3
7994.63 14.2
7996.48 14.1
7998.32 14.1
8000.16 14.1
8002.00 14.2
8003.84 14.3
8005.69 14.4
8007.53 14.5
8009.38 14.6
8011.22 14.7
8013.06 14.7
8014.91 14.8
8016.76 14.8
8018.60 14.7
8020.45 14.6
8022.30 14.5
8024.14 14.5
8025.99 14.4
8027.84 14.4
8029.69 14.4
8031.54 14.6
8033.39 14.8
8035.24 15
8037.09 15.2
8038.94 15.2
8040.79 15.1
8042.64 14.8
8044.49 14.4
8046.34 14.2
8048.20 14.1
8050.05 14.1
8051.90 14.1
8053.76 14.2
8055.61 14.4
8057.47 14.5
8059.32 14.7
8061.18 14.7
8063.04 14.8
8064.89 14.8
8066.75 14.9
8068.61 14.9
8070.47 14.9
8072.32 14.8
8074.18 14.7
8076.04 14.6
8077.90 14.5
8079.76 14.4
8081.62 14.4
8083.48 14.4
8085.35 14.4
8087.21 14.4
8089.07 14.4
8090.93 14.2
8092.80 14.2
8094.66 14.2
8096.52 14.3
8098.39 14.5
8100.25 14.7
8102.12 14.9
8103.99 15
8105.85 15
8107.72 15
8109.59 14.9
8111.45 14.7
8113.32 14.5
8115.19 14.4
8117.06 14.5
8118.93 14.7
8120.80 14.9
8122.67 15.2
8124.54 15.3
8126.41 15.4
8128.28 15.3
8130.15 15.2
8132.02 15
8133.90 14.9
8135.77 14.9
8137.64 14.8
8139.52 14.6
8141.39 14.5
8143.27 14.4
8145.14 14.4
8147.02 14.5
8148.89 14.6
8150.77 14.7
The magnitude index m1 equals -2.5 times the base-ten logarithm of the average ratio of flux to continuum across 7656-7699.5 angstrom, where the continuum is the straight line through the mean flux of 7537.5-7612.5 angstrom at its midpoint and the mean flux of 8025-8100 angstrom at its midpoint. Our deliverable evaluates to 0.07 mag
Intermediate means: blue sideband 15.6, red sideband 14.6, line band 14.4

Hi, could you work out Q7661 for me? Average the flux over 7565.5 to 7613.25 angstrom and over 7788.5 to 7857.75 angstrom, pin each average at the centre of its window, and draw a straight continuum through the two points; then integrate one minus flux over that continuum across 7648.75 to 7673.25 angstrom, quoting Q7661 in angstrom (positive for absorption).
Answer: 1.4 angstrom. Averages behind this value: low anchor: 15.6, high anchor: 14.7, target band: 14.4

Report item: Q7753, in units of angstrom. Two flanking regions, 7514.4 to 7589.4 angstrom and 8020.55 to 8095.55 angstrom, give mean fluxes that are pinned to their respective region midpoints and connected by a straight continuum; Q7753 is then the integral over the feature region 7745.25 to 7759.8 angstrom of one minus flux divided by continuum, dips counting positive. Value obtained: 0.76 angstrom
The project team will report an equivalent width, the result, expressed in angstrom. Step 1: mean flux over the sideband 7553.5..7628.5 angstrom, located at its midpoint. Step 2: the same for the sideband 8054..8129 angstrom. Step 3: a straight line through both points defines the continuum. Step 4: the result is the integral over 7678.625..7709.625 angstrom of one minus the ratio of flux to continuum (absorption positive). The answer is 1.62 angstrom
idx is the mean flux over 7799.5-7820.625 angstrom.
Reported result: 14.7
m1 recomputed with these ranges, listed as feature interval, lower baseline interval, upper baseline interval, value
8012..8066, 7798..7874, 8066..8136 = 0.010 mag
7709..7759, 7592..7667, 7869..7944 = 0.018 mag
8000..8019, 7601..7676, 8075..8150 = 0.011 mag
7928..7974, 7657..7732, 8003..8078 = 0.024 mag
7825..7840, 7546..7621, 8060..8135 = 0.019 mag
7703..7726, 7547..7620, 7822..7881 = 0.061 mag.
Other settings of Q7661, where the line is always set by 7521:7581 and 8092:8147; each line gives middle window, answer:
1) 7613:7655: 1.90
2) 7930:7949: 1.40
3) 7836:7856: 0.68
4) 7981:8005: 1.03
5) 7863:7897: 1.01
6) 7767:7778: 0.36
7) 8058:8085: 0.32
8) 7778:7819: 1.67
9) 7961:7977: 0.49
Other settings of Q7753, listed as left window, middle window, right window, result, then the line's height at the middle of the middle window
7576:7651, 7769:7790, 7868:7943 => 0.0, 14.7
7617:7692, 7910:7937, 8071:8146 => 0.9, 14.7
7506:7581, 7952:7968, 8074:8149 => 0.5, 15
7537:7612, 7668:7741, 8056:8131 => 4.4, 15.4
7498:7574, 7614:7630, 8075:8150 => 0.8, 15.6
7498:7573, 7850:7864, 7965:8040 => 0.2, 14.9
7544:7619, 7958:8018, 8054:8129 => 1.5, 14.8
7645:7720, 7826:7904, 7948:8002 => -1.7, 14.4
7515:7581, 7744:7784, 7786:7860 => 0.9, 14.9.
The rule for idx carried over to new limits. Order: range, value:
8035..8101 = 14.6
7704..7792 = 14.6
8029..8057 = 14.6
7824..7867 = 14.8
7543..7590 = 15.7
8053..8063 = 14.5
